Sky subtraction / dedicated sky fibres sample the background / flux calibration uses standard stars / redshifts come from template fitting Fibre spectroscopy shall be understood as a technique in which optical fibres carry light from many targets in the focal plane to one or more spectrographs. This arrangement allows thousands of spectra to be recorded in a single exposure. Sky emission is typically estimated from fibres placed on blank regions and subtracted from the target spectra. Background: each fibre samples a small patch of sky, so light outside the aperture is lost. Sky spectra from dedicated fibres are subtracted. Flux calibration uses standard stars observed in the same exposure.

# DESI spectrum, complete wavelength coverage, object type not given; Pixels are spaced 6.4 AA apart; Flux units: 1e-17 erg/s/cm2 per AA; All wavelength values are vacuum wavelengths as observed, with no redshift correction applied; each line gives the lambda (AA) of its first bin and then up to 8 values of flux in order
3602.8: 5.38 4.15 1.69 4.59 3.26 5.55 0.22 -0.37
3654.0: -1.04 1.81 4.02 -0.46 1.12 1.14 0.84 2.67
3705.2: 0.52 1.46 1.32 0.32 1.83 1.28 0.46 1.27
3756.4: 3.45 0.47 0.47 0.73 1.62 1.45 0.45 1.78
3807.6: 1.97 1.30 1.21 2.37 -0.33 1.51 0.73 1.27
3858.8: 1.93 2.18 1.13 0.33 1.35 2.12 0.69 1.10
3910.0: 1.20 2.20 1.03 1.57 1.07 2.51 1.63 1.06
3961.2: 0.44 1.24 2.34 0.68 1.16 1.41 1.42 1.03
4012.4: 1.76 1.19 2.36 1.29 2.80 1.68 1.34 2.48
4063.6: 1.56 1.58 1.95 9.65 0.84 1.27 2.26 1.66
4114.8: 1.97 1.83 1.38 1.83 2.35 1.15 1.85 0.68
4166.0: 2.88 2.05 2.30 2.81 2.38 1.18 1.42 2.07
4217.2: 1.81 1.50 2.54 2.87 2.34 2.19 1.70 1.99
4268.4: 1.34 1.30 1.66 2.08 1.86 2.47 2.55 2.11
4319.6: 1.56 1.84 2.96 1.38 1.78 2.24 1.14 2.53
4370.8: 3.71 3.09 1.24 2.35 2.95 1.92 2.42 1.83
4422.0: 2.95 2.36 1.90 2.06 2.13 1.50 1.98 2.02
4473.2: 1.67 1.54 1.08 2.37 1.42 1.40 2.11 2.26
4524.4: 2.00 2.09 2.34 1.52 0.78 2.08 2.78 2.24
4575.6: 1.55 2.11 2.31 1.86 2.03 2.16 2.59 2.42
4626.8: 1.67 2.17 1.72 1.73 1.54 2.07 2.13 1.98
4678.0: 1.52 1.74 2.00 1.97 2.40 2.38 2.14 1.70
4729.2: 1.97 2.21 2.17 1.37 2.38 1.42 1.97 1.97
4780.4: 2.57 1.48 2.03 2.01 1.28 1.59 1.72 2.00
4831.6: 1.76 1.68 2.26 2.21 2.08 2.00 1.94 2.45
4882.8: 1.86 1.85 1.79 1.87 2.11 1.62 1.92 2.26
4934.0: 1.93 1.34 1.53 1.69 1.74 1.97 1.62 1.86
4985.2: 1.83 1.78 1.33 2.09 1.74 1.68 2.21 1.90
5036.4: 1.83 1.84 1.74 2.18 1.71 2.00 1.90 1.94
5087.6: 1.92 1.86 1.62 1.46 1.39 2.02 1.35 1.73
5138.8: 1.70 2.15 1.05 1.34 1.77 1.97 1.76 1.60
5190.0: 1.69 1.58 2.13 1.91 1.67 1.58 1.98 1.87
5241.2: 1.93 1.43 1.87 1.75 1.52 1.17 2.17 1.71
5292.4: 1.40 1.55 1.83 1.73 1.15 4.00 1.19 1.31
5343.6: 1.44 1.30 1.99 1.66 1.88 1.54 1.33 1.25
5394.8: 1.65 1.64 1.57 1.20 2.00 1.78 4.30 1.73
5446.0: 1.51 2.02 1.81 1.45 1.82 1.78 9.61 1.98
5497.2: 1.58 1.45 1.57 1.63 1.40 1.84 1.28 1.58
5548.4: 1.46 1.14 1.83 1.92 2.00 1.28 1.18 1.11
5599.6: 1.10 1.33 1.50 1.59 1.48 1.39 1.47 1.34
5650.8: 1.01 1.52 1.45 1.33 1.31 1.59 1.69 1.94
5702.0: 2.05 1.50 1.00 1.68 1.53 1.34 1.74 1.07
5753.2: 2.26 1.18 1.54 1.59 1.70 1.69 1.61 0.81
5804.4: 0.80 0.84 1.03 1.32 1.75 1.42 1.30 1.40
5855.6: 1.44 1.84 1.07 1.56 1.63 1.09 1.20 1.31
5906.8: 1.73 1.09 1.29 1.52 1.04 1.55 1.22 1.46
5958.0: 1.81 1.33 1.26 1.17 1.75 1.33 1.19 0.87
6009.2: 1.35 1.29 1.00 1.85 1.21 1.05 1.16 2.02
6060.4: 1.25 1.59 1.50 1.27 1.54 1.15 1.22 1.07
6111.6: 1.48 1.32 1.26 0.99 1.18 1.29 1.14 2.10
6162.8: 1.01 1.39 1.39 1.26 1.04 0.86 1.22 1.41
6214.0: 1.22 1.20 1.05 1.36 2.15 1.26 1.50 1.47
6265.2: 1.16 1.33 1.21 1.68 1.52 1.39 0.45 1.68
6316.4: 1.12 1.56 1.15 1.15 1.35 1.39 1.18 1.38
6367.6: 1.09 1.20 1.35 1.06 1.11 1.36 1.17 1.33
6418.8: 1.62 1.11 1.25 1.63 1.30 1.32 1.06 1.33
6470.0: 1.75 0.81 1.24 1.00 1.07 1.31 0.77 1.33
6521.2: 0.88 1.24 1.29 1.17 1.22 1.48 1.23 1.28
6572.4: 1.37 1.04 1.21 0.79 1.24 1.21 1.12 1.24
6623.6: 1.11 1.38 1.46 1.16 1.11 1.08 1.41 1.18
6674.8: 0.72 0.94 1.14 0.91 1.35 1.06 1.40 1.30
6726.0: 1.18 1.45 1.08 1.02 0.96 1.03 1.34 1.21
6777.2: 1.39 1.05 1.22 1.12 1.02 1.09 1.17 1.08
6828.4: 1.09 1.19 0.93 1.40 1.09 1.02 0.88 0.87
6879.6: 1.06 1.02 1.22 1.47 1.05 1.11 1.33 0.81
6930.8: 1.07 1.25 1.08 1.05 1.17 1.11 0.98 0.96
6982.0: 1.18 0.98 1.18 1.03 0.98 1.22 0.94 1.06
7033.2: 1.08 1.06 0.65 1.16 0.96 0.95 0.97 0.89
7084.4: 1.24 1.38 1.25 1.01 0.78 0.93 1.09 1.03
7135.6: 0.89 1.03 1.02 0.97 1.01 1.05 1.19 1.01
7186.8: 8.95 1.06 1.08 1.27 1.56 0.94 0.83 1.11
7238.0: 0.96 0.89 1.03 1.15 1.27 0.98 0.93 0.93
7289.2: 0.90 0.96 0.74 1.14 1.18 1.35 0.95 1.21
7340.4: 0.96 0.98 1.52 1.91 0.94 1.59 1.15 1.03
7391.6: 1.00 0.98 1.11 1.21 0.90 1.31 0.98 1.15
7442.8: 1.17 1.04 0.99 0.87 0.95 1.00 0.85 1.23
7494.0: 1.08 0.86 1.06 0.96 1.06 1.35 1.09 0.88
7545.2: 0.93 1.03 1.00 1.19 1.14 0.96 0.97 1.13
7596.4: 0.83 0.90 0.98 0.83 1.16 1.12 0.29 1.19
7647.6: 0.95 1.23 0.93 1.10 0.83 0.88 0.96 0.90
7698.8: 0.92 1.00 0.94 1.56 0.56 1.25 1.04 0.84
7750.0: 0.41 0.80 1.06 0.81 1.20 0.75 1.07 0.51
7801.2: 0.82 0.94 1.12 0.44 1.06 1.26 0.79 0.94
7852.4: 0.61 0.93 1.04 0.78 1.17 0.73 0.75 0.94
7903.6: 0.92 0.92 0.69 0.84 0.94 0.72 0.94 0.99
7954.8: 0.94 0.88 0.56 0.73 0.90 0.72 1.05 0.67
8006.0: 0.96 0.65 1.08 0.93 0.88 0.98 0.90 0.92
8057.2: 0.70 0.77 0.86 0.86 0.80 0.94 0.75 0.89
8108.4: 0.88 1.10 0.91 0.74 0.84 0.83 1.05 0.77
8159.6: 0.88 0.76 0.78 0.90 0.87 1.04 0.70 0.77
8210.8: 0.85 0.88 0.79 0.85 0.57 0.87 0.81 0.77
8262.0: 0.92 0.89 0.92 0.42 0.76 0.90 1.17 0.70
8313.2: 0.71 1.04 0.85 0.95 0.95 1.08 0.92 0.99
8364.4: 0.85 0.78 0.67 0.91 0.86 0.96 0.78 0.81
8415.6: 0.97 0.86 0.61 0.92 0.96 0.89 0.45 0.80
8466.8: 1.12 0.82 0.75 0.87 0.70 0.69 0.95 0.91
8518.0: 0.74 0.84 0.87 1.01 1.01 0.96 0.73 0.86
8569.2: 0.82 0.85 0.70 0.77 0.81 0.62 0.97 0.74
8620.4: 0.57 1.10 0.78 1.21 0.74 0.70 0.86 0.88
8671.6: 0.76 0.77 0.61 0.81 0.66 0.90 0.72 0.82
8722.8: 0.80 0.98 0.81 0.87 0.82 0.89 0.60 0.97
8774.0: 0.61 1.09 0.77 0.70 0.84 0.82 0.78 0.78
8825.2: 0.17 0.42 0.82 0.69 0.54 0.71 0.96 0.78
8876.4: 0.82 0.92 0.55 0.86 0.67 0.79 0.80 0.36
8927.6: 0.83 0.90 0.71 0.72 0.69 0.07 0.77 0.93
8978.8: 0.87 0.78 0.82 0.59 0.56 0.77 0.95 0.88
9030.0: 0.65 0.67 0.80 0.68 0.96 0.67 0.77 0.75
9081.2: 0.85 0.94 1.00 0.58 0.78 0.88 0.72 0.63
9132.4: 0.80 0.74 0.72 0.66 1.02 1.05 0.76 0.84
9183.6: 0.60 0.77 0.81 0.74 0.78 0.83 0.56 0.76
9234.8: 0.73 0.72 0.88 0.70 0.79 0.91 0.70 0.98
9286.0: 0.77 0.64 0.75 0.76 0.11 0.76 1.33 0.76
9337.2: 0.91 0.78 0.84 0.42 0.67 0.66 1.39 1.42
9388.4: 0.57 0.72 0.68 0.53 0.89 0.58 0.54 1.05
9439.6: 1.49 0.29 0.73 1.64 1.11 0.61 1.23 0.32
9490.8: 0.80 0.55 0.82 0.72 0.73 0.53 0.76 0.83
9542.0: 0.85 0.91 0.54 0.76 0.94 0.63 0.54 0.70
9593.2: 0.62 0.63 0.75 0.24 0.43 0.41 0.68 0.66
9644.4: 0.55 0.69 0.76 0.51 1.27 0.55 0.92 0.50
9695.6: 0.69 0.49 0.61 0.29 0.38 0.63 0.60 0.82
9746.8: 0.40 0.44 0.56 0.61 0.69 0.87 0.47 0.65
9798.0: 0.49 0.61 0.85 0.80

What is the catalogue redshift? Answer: 0.09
